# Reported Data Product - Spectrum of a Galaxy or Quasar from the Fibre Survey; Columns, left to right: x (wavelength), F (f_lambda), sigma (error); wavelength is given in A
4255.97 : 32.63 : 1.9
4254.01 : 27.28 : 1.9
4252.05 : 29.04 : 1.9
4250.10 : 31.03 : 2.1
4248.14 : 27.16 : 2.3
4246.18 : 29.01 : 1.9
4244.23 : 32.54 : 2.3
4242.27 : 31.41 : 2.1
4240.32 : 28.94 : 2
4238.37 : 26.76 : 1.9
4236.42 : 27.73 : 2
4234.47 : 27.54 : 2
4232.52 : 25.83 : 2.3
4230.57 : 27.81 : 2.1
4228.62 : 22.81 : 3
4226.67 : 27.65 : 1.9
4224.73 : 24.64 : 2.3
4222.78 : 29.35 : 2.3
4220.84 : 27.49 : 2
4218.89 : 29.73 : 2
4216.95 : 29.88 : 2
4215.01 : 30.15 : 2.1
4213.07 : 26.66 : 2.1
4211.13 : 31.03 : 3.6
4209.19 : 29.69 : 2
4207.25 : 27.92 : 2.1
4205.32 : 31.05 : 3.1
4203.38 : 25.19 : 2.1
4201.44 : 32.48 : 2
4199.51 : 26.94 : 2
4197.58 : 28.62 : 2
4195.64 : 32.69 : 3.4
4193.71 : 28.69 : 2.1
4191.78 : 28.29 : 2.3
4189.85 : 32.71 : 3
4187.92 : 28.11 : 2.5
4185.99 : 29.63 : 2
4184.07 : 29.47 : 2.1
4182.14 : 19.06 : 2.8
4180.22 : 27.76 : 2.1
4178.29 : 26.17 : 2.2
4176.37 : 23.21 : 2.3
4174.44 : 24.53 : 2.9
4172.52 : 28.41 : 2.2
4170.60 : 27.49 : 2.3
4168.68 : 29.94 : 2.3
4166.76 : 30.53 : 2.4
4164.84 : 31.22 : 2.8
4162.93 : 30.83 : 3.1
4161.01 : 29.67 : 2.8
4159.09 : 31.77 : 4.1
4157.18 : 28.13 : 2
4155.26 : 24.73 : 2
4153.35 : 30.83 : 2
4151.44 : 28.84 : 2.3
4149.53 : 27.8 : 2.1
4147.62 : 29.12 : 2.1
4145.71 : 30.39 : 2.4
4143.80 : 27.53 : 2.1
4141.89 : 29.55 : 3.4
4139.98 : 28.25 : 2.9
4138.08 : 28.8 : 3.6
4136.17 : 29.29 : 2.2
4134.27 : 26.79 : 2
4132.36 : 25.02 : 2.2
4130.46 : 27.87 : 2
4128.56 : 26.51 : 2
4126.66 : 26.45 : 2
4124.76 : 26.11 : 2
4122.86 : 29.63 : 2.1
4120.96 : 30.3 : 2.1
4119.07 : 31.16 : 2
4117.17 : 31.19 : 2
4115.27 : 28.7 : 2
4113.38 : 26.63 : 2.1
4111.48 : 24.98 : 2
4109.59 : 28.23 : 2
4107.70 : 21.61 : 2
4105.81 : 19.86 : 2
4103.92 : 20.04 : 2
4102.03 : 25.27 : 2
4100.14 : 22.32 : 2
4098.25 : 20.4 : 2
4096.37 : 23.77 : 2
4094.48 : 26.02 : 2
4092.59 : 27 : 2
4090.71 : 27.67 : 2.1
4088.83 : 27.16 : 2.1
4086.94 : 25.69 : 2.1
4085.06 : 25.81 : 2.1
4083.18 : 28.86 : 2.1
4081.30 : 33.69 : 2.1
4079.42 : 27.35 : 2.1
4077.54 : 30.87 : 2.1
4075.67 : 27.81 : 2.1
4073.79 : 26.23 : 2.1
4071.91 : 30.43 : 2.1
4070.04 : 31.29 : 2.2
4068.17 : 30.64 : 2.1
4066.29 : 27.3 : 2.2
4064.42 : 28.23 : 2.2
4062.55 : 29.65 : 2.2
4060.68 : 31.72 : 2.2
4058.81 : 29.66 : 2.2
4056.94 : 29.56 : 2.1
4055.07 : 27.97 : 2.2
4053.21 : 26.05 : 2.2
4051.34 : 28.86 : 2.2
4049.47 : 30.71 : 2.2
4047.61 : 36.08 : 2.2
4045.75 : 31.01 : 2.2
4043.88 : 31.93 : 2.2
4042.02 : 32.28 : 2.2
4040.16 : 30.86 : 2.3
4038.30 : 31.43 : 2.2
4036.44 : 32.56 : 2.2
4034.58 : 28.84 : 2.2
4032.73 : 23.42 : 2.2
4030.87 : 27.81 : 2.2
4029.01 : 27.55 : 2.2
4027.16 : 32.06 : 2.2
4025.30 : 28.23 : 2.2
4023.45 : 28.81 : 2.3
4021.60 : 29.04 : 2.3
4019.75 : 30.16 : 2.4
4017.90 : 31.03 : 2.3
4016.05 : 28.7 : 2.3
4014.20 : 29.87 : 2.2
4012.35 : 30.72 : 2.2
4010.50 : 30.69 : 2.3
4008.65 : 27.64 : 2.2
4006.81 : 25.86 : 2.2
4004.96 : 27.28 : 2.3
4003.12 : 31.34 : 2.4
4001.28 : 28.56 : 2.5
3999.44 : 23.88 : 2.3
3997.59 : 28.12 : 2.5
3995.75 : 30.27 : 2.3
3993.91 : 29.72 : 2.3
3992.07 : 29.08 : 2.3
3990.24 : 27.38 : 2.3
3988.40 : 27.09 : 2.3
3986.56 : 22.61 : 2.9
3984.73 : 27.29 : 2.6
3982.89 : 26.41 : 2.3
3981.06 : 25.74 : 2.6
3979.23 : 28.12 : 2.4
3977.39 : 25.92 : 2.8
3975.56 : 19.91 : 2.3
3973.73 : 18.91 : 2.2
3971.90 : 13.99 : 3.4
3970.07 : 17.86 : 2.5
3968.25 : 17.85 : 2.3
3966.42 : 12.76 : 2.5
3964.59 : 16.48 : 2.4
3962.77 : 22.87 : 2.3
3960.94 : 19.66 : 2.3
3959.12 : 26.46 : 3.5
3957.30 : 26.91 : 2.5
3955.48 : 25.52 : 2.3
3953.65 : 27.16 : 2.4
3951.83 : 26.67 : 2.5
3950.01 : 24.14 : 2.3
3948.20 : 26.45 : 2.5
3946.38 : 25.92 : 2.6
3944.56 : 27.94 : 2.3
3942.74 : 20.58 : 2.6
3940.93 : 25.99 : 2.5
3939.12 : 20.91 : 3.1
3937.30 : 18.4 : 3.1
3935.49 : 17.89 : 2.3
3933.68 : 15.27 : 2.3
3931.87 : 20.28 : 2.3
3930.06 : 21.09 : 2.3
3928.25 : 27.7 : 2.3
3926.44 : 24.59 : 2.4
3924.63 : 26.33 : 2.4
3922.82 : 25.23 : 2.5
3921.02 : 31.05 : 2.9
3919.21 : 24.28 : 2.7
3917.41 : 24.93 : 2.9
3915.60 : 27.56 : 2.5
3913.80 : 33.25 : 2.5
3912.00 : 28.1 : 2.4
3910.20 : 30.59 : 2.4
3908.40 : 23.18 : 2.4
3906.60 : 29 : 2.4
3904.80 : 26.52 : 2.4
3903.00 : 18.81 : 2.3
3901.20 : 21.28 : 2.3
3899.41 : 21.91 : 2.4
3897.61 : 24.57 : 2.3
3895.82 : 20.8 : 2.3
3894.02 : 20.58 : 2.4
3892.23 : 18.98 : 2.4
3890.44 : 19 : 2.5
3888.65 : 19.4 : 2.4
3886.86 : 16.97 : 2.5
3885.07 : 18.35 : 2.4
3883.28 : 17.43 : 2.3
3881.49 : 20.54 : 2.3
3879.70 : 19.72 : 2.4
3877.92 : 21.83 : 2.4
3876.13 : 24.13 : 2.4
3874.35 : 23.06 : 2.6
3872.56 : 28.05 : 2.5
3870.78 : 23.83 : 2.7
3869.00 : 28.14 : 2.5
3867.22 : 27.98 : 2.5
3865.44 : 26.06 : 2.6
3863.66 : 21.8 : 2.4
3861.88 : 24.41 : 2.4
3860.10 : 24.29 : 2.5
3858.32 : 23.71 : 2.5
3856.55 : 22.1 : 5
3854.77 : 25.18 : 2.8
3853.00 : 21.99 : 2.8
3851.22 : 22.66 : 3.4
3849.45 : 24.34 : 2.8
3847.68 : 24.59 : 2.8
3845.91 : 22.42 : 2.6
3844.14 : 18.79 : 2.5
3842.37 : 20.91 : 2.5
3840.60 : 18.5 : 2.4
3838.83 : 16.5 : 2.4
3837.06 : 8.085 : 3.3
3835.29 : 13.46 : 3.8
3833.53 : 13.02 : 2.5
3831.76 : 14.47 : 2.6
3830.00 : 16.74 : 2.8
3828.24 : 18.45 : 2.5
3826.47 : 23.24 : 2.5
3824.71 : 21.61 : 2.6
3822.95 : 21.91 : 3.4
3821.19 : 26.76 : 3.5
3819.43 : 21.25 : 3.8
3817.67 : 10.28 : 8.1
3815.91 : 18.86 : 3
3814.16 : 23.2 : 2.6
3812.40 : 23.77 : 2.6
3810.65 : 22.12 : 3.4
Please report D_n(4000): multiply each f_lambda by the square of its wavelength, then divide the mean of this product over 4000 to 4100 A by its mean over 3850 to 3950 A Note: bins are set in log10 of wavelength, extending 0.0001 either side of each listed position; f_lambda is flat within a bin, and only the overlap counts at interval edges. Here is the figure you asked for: 1.3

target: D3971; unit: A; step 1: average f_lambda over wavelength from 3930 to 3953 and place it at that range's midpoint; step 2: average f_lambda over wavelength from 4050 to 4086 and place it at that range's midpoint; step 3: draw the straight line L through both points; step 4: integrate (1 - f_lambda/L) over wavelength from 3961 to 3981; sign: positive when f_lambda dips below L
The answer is 3.61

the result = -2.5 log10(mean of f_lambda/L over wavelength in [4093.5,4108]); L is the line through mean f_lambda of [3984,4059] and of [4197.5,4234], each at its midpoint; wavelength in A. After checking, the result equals 0.27 mag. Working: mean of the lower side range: 29.1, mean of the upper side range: 28.1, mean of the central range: 22.4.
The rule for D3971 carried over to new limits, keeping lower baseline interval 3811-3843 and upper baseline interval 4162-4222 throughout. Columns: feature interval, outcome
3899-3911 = -2.3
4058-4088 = -4.5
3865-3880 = -4.0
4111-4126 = -1.2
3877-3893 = 0.7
